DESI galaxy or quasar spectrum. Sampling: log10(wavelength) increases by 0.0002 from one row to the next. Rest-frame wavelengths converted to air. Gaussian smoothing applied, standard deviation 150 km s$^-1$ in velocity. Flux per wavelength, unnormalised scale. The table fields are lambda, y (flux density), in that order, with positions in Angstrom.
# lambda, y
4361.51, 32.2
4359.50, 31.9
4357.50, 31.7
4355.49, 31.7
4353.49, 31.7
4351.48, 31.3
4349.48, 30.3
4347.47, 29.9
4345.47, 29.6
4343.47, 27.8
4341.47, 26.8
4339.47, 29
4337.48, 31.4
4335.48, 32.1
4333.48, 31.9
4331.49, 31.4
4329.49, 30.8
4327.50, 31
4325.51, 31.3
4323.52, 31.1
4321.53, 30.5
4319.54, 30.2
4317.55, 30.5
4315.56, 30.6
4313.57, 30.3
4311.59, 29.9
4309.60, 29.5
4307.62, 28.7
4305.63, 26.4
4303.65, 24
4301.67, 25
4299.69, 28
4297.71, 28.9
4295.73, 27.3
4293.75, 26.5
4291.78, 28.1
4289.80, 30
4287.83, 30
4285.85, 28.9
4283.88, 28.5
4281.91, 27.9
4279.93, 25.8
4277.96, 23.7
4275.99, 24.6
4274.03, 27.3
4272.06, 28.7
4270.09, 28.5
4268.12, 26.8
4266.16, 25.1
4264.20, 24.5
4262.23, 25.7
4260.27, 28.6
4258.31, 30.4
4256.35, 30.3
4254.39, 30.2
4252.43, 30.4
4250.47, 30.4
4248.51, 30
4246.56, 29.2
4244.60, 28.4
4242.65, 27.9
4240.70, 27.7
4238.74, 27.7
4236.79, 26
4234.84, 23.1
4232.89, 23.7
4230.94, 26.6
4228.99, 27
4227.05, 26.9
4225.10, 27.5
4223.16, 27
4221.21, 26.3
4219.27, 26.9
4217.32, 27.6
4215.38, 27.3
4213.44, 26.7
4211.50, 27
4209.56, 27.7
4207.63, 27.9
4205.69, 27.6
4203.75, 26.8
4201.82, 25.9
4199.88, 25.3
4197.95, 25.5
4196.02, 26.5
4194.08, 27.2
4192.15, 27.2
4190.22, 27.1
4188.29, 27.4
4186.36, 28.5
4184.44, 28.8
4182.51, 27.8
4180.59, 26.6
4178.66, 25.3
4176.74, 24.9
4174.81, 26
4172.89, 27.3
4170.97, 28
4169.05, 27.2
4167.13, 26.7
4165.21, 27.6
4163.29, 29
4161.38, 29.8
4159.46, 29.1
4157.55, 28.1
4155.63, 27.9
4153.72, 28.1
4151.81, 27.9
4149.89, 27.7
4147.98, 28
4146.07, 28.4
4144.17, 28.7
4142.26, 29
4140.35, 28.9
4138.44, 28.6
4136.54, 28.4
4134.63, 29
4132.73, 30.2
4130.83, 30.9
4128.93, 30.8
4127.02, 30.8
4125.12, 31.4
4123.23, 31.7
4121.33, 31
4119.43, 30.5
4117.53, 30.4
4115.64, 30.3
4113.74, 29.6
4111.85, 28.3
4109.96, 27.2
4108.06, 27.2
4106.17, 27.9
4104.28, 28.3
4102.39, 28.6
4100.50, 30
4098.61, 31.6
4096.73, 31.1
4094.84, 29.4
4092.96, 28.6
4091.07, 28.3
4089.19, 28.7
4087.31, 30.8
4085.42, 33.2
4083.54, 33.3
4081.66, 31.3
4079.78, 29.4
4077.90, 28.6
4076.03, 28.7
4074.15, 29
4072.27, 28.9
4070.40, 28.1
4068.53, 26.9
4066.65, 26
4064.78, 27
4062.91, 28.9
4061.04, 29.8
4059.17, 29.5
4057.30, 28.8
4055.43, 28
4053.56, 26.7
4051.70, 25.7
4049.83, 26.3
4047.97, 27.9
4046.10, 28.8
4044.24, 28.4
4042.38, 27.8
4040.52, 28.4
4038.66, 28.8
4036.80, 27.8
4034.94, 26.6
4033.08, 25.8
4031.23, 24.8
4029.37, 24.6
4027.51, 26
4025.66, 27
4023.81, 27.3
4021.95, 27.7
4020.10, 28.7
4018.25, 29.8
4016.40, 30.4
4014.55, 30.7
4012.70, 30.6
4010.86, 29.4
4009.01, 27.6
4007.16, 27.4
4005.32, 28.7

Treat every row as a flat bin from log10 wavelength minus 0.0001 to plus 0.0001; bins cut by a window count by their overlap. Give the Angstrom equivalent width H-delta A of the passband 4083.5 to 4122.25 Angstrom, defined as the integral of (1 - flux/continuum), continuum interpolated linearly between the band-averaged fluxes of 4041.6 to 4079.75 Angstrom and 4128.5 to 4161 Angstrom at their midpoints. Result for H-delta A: -1.7 Angstrom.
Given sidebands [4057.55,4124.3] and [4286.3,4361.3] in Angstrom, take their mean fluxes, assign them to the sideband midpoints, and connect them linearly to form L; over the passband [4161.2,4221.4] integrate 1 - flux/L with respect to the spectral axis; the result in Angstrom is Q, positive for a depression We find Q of 4.9 Angstrom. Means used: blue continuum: 29.4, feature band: 27.1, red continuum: 29.7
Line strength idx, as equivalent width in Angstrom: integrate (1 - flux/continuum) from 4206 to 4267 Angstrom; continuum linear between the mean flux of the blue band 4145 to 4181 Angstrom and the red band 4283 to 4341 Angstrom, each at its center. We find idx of 2.1 Angstrom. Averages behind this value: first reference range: 27.6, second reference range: 29.4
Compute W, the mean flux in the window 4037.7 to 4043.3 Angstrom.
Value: 28.3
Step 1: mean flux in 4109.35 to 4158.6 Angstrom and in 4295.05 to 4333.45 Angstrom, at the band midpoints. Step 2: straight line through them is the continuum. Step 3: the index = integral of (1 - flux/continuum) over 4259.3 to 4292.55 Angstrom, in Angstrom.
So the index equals 2.4 Angstrom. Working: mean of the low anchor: 29.3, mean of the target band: 27.2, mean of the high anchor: 29.3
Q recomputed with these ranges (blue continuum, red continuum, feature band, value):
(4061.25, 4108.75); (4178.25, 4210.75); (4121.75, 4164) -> -1.7 Angstrom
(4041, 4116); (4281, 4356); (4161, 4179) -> 1.2 Angstrom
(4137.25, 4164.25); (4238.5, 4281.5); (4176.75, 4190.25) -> 0.5 Angstrom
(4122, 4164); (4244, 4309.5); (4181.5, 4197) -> 0.6 Angstrom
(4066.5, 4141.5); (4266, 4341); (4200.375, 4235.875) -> 3.0 Angstrom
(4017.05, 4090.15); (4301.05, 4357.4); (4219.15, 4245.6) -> 2.4 Angstrom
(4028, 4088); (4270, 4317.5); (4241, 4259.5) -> -1.1 Angstrom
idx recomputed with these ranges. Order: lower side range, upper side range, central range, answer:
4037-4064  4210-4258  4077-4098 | -1.69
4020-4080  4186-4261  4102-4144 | -2.96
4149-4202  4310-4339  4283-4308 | 2.06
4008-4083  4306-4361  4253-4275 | 1.47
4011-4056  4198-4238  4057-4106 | -3.43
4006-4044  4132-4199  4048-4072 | 0.14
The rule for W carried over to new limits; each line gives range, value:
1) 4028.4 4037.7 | 25.9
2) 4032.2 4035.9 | 26.2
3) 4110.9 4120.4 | 29.8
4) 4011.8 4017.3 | 30.6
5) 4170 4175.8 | 27.1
